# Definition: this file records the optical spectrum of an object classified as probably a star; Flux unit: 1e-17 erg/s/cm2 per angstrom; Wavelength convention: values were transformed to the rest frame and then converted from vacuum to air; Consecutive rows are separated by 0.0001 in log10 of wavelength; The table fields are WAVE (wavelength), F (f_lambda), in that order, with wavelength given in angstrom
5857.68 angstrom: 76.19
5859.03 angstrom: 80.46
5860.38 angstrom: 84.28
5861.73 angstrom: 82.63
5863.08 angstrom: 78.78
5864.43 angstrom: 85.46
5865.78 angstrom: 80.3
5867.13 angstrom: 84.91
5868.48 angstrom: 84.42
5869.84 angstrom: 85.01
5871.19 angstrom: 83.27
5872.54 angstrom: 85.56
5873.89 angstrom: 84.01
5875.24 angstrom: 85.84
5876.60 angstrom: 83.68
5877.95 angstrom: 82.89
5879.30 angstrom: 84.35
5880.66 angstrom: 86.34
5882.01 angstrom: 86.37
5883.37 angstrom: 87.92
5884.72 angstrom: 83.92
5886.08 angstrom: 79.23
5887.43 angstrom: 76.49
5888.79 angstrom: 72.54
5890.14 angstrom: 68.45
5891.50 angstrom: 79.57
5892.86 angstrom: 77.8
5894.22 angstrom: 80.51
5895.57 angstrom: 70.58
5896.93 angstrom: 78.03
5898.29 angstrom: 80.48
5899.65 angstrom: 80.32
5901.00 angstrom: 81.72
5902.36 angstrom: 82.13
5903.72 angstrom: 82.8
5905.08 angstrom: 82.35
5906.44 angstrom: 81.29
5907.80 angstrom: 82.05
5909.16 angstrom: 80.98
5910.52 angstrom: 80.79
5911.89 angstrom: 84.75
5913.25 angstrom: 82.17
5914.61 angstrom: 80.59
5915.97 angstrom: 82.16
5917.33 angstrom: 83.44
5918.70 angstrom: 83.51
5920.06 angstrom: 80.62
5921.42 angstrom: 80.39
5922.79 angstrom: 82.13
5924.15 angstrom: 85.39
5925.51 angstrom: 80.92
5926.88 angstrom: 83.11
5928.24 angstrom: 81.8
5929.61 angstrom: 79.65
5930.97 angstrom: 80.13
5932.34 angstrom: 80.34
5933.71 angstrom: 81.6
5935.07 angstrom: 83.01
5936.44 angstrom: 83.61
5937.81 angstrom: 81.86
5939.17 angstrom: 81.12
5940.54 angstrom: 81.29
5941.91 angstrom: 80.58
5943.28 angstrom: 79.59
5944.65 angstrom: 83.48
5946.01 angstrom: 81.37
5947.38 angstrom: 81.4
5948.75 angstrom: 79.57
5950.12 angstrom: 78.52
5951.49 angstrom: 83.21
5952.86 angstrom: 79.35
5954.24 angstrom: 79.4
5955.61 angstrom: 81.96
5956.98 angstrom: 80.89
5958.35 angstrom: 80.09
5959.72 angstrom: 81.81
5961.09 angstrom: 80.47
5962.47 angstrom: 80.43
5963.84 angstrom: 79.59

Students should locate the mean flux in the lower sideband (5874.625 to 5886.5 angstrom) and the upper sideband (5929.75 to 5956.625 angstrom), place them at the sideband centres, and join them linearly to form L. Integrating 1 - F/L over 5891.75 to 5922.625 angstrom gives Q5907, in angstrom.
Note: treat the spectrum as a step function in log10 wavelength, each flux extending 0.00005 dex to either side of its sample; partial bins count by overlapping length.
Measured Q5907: 0.81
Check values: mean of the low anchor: 84.6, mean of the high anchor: 81.1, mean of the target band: 80.9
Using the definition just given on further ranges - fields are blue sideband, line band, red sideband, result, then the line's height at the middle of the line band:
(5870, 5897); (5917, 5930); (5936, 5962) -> -0.2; 81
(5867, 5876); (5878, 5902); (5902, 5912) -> 1.0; 83.2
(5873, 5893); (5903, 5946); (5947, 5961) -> -0.5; 80.9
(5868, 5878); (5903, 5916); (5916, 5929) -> 0.1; 82.9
